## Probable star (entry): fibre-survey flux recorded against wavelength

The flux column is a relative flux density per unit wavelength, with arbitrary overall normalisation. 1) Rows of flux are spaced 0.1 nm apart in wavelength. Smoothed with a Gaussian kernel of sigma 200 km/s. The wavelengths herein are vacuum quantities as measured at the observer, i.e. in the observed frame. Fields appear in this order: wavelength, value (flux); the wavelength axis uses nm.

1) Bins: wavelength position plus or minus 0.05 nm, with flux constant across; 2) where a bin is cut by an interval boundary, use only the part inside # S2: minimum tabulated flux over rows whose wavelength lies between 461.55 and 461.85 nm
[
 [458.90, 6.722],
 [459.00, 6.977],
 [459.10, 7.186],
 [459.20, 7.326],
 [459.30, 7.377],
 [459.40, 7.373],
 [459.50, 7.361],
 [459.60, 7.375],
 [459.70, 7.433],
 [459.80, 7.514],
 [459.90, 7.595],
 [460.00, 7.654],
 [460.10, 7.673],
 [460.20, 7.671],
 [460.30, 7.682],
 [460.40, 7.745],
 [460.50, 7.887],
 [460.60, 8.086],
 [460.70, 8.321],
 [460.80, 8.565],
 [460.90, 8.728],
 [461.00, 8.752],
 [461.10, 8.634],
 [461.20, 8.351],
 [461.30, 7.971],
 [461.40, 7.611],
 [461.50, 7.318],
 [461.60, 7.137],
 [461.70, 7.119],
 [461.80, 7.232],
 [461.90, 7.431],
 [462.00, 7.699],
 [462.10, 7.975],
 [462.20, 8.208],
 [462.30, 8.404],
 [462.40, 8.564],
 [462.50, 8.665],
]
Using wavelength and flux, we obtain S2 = 7.119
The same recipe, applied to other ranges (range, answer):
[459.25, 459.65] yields 7.361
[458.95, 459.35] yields 6.977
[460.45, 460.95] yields 7.887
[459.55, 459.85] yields 7.375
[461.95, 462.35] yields 7.699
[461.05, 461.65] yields 7.137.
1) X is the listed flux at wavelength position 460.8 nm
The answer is 8.565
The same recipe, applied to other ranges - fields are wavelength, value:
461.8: 7.232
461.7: 7.119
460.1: 7.673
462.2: 8.208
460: 7.654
